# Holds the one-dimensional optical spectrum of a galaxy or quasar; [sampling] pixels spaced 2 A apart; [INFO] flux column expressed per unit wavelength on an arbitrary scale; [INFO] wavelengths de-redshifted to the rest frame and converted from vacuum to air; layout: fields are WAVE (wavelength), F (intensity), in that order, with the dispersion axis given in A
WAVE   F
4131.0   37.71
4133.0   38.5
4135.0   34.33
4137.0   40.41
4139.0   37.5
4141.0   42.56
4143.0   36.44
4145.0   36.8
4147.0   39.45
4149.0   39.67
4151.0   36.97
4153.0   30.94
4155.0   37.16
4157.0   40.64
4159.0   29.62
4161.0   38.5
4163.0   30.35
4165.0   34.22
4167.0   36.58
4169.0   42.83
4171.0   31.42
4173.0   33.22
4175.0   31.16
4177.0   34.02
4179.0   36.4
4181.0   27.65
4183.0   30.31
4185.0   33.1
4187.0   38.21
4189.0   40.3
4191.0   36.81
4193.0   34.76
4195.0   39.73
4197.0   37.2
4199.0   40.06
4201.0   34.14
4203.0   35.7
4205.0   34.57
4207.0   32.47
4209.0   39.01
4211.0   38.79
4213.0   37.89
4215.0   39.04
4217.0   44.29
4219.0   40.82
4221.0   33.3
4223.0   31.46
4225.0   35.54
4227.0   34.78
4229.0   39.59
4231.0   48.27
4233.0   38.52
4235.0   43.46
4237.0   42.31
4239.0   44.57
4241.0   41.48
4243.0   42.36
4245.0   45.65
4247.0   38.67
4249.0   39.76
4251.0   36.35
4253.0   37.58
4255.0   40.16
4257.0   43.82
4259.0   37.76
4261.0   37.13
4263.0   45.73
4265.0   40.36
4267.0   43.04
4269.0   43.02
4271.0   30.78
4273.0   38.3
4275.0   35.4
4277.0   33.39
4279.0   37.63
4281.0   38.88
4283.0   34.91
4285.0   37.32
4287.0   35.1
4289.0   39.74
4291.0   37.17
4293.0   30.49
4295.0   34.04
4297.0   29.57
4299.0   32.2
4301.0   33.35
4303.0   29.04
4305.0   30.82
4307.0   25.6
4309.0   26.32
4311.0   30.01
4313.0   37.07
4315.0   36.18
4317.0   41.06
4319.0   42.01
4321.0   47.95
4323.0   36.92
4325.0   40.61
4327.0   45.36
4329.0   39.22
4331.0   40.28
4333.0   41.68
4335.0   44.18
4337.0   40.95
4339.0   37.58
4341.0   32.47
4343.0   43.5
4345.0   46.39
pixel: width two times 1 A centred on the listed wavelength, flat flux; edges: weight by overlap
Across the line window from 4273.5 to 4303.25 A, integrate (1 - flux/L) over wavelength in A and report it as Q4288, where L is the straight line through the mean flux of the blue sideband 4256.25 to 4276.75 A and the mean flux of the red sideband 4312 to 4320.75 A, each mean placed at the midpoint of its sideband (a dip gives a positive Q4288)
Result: 3.6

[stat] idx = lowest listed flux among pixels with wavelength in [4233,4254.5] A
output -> 36.35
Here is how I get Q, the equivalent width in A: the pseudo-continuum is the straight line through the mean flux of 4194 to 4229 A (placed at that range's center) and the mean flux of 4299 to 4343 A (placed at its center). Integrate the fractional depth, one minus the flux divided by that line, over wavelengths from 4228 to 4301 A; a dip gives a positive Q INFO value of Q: -3.1 A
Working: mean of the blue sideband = 37.1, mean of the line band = 38.7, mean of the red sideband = 37.1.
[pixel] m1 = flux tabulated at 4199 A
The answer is 40.06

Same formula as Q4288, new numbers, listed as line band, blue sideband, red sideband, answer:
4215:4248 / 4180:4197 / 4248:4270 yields -1.6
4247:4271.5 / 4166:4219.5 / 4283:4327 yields -2.9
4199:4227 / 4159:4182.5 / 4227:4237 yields 1.8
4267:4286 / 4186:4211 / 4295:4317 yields -2.2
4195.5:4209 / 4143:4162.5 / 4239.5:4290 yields 0.5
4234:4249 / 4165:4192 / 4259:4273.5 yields -1.6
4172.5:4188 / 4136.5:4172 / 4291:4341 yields 1.5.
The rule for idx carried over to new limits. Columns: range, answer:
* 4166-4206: 27.65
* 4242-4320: 25.6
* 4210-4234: 31.46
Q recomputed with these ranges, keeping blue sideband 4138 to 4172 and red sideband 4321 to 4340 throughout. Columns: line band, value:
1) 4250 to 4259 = -0.03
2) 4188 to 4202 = 0.01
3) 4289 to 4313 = 5.31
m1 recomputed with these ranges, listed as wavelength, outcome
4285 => 37.32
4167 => 36.58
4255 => 40.16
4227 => 34.78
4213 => 37.89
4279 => 37.63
